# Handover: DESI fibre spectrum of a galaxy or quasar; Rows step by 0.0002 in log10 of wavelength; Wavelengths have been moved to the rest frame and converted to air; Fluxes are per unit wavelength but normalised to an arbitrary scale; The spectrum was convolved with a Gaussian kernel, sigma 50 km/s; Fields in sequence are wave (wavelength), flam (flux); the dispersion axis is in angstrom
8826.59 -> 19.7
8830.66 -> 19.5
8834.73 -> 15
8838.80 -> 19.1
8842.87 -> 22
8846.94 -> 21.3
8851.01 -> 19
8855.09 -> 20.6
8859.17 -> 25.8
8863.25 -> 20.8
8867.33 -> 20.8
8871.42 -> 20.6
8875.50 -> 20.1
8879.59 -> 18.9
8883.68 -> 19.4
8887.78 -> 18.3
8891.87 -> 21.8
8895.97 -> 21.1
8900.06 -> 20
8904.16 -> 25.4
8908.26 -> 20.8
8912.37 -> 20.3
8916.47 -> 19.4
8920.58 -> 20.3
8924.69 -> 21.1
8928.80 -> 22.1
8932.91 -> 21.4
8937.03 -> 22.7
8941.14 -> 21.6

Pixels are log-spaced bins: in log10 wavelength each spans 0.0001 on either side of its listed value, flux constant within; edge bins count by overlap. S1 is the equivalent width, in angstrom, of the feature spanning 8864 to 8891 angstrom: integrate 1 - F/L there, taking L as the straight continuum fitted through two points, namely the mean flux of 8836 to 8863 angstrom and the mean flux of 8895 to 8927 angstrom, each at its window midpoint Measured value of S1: 1.60 angstrom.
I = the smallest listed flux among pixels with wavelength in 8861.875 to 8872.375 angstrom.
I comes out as 20.6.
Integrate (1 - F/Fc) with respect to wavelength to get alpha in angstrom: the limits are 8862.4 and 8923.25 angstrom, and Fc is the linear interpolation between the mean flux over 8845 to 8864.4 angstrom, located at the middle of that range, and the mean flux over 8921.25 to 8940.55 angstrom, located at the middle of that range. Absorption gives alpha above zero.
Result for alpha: 3.1 angstrom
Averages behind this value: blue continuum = 21.5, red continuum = 21.7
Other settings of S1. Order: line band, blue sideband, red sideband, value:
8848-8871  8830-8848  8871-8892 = -2.25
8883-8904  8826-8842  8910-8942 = -0.49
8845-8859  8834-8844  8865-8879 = -1.12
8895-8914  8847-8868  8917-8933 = -0.38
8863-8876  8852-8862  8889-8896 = 0.87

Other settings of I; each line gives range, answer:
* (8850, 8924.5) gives 18.3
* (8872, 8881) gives 18.9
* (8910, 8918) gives 19.4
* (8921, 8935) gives 21.1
